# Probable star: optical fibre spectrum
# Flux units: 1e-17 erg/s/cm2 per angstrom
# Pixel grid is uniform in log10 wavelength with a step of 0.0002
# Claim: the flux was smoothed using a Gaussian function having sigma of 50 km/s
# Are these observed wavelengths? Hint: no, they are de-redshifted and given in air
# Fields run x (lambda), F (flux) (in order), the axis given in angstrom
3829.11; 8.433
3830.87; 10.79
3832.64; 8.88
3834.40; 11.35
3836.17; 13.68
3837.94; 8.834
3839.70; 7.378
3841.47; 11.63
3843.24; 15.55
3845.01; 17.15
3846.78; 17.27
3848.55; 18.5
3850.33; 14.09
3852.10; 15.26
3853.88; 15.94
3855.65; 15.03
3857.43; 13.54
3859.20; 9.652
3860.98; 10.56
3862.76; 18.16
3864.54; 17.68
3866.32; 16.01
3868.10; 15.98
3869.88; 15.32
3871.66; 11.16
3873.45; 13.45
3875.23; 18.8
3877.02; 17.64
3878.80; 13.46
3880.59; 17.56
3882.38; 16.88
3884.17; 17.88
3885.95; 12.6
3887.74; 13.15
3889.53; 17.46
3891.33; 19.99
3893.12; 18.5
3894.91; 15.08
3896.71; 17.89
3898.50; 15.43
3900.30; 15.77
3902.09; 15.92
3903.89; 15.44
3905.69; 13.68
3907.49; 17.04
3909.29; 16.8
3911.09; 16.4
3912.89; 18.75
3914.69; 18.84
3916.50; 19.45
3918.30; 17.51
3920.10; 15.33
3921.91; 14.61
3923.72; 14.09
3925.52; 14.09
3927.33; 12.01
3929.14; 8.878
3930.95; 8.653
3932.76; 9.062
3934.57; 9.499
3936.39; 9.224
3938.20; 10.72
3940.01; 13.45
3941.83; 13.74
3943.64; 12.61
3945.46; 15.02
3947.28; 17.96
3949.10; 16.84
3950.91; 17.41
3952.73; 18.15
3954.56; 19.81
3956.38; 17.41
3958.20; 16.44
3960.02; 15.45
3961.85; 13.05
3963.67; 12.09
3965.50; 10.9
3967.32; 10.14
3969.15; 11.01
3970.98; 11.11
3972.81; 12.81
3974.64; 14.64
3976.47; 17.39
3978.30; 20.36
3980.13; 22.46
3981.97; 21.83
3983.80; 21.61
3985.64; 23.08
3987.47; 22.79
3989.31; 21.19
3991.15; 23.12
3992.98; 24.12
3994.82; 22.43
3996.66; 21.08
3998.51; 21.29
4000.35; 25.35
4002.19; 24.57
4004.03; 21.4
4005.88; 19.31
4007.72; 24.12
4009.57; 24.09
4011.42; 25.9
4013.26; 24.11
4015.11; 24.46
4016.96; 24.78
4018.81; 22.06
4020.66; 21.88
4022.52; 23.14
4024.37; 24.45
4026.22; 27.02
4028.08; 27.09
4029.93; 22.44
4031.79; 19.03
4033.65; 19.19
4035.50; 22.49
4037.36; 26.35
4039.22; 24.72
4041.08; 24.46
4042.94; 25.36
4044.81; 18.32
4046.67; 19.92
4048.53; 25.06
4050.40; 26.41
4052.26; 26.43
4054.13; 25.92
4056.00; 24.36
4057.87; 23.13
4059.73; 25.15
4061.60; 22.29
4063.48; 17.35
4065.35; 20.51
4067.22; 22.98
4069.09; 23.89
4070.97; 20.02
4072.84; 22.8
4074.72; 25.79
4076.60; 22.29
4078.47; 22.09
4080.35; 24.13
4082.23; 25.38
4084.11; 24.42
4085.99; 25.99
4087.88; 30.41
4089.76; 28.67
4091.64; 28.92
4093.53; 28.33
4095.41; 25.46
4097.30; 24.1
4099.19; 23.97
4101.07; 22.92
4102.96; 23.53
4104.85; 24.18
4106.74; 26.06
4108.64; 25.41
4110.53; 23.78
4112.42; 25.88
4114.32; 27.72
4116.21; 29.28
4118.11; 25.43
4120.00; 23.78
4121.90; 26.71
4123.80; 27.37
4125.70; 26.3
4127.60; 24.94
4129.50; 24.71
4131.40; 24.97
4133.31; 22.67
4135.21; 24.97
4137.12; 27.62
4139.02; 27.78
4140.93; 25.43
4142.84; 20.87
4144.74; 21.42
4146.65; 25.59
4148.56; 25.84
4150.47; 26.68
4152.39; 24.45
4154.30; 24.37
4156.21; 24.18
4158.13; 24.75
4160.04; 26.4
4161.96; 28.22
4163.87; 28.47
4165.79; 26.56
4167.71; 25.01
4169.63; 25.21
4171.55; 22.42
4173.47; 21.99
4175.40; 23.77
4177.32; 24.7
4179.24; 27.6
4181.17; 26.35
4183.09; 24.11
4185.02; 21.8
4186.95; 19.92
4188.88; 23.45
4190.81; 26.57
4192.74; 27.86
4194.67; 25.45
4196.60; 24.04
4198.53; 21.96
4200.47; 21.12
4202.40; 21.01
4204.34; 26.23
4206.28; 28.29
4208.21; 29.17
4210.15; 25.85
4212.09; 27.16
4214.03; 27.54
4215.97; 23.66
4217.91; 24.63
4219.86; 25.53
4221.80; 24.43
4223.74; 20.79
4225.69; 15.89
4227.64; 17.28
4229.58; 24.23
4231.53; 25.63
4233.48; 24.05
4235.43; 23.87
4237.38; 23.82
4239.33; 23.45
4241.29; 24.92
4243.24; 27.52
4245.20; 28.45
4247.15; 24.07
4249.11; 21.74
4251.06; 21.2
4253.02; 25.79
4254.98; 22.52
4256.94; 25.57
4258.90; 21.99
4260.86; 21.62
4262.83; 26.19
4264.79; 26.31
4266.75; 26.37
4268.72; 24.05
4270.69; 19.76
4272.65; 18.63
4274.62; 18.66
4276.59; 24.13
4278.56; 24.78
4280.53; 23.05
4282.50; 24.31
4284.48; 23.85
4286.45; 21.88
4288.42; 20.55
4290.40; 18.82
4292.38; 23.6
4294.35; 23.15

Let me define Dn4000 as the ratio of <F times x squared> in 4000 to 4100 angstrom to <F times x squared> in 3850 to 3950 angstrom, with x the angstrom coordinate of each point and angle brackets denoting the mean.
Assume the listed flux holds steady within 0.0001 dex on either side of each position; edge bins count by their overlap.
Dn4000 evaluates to 1.73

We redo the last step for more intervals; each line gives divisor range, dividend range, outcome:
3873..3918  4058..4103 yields 1.60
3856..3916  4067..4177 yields 1.78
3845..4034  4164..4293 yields 1.58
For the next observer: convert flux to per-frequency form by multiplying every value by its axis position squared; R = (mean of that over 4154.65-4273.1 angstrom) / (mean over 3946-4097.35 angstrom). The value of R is 1.22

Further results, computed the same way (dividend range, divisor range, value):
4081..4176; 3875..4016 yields 1.63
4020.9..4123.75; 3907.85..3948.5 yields 1.87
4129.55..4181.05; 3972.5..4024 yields 1.22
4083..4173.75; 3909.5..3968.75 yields 1.96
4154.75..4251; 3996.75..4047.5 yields 1.15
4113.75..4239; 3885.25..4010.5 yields 1.65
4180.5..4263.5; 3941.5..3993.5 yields 1.60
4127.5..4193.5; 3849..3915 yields 1.81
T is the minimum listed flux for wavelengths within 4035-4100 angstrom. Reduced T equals 17.35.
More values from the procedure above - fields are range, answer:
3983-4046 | 18.32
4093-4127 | 22.92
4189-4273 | 15.89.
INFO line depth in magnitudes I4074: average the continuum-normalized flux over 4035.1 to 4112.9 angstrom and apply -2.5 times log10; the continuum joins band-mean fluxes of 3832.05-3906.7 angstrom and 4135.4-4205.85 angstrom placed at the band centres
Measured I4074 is -0.13 mag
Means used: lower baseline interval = 14.9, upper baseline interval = 24.7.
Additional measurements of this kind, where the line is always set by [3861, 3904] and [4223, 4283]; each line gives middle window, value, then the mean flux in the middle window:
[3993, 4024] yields -0.25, 23.2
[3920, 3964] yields 0.24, 13.8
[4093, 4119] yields -0.24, 25.4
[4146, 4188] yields -0.16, 24.9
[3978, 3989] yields -0.22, 22.1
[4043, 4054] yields -0.22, 23.6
